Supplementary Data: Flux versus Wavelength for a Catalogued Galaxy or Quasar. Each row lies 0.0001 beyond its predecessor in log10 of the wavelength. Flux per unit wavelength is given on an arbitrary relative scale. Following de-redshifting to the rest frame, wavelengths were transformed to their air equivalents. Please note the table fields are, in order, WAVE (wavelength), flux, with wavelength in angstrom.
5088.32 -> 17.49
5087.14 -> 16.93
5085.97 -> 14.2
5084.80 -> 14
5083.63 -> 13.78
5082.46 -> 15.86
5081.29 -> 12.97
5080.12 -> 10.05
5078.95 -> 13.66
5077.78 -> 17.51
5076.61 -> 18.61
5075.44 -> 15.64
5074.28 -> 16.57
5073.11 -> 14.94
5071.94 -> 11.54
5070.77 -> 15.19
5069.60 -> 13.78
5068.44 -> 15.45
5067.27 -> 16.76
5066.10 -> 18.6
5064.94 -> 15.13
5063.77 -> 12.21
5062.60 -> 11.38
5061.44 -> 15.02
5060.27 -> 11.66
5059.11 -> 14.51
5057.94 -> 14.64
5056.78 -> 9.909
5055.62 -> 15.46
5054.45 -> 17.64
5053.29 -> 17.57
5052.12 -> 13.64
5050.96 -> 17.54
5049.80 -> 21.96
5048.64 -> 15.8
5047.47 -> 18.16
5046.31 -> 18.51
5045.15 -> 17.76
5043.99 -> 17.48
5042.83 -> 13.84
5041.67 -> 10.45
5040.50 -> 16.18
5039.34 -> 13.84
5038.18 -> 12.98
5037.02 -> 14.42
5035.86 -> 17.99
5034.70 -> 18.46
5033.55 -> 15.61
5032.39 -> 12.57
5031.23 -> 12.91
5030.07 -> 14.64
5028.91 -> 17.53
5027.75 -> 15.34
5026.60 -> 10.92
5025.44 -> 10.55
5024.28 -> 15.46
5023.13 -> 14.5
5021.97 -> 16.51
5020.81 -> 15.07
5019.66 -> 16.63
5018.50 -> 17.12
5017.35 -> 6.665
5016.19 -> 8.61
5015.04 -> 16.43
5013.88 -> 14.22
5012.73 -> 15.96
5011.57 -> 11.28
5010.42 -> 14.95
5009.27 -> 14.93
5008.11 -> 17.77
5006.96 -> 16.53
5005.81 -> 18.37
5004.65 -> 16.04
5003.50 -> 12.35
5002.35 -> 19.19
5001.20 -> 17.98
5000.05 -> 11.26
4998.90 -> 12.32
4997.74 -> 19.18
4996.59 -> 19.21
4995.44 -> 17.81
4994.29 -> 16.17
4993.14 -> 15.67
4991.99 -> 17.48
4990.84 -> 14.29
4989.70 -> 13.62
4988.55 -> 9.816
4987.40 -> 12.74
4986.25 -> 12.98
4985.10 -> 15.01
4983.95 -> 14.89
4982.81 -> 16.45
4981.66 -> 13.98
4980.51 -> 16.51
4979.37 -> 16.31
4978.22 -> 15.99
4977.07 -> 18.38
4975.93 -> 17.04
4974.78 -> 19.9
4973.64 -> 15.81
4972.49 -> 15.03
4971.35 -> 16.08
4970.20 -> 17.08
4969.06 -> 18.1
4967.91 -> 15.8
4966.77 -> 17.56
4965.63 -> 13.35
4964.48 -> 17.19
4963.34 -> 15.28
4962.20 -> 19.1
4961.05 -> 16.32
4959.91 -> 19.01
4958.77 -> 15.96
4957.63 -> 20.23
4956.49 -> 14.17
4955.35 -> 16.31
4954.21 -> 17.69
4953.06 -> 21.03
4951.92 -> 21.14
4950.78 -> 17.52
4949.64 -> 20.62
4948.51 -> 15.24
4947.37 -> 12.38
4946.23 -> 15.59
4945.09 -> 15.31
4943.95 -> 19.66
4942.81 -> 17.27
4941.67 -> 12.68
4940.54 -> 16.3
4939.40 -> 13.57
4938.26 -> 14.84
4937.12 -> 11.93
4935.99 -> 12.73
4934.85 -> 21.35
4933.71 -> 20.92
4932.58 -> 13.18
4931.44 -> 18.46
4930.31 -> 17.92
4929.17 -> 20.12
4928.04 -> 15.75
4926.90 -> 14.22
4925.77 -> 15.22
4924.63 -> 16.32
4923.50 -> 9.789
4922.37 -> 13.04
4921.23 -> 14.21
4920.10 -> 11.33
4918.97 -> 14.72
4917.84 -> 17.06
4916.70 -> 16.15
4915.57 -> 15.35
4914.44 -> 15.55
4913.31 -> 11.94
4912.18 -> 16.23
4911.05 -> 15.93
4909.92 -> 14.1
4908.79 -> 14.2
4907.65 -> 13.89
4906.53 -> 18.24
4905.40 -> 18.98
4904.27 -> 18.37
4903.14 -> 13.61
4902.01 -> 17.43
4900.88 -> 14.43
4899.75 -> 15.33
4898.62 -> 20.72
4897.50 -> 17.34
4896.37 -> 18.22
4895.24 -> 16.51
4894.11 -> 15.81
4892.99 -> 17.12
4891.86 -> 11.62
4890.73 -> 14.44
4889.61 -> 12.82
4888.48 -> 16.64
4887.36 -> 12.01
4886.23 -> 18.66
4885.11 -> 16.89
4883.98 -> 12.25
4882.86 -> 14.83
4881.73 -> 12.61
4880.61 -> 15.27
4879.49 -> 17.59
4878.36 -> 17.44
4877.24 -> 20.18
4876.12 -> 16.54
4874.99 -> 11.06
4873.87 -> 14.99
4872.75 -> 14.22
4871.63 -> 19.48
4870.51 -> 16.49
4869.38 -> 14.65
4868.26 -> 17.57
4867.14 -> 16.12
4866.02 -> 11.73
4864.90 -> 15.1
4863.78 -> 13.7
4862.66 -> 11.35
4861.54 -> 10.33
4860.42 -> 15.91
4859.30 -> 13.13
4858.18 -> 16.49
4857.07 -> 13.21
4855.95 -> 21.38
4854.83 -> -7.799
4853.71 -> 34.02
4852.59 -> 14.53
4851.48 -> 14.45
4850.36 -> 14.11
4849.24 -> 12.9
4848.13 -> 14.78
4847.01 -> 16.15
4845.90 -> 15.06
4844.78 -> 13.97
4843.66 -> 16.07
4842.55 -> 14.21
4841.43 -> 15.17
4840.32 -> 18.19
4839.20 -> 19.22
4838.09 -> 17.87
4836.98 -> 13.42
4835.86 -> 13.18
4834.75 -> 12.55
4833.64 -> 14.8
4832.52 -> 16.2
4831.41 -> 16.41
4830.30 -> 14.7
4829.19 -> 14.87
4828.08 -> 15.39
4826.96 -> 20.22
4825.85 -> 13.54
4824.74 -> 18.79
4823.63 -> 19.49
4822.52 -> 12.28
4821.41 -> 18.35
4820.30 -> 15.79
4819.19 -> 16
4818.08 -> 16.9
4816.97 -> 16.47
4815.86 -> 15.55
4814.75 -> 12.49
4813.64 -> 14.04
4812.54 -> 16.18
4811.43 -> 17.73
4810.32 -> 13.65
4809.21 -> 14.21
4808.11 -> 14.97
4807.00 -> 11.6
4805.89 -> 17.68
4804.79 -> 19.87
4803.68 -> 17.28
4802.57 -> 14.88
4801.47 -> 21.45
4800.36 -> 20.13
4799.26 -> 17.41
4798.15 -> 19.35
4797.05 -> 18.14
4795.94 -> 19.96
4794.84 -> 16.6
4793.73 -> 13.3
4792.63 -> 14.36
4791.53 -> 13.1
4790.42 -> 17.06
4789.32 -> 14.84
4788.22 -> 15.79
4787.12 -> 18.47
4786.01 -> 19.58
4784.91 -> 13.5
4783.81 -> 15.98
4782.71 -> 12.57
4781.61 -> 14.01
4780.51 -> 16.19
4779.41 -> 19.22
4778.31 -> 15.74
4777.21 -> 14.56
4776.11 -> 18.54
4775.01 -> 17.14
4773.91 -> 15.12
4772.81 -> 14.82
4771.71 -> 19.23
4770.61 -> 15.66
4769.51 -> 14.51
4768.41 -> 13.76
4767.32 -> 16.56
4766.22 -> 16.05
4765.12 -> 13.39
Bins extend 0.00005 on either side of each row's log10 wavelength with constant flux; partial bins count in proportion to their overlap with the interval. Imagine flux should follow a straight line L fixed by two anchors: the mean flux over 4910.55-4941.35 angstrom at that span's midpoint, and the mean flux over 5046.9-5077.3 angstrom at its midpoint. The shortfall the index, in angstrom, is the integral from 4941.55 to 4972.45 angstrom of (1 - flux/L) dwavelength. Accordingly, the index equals -3.3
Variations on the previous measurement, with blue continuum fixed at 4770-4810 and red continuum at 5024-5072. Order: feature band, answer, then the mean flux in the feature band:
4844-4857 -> 1.0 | 14.8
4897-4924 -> 0.8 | 15.3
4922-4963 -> -2.3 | 16.5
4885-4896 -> 0.5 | 15.2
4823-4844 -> 0.3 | 16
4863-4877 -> 0.7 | 15.2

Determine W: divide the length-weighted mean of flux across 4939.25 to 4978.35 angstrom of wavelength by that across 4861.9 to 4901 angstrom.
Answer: 1.09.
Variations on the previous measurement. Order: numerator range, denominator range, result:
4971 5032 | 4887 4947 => 0.97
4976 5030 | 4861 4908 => 0.97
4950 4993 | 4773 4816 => 1.01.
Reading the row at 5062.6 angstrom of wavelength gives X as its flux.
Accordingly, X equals 11.38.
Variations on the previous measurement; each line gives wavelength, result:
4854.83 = -7.799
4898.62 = 20.72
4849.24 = 12.9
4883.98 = 12.25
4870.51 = 16.49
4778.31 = 15.74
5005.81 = 18.37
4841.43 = 15.17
